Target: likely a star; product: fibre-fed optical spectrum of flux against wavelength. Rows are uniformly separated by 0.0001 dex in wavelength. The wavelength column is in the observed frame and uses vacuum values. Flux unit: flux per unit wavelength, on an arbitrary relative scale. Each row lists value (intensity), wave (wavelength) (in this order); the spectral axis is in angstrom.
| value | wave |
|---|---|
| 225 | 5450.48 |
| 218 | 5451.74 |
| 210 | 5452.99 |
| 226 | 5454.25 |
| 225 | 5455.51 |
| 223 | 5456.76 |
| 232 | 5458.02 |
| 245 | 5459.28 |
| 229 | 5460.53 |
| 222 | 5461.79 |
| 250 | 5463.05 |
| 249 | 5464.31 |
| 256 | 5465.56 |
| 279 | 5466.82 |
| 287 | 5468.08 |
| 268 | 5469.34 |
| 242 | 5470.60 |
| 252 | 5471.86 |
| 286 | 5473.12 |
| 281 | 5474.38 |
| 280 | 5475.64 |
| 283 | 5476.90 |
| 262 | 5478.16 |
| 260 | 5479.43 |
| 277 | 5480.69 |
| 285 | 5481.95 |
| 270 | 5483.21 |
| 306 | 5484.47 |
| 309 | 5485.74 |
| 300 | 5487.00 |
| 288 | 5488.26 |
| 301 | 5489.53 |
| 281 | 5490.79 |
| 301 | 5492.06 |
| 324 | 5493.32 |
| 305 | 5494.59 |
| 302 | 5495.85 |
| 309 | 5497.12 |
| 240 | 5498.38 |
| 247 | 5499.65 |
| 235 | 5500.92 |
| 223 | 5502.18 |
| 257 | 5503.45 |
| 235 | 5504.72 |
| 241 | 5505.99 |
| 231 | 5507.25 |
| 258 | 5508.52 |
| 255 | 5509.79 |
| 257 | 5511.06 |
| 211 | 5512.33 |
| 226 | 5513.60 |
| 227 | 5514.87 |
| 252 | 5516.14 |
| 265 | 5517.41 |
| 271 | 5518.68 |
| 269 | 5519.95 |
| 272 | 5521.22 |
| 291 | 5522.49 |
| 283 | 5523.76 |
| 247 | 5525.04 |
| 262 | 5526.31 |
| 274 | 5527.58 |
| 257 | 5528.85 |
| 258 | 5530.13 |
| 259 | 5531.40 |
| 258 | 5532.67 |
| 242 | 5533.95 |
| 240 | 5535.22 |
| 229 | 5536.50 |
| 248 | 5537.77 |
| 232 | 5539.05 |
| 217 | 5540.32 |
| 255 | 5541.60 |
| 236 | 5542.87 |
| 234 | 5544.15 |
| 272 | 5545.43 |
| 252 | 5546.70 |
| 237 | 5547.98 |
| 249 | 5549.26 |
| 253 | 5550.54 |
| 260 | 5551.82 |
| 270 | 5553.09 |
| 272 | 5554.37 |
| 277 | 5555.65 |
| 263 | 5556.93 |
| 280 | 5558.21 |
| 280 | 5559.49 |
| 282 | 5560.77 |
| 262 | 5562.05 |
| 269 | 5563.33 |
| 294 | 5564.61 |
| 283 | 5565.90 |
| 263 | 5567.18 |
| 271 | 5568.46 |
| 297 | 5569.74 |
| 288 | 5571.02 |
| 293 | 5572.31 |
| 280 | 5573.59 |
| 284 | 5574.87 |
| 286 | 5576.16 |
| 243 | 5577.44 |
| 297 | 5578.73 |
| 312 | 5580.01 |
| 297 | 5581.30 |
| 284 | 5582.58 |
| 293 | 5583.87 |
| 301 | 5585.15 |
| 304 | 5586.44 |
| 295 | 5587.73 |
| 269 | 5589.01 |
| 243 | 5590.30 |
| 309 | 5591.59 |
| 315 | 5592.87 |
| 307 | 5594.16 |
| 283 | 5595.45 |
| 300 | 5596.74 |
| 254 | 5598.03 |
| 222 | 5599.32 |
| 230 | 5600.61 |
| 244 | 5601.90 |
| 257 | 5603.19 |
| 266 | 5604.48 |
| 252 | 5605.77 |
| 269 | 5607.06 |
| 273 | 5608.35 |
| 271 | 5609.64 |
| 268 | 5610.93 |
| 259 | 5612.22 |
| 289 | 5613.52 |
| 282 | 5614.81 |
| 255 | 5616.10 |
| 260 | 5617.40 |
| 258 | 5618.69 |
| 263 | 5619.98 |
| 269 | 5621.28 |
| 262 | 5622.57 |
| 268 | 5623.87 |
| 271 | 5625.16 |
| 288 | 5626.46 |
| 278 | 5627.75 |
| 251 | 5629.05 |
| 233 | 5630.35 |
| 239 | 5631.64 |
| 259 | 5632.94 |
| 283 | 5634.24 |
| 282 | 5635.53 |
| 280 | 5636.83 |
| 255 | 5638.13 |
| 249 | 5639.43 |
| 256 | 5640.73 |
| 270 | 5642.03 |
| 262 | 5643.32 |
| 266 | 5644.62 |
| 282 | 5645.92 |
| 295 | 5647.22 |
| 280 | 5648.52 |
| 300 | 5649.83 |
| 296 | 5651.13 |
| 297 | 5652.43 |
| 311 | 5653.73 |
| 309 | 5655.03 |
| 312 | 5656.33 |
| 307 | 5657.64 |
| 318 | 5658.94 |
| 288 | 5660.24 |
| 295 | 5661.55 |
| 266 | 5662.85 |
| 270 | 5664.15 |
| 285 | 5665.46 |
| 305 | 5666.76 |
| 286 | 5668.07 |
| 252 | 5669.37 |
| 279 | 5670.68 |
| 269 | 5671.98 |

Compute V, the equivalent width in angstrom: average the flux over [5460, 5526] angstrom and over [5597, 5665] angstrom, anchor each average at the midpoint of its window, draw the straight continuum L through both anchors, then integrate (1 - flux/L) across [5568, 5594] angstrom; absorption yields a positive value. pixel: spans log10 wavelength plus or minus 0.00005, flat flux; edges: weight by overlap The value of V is -1.8 angstrom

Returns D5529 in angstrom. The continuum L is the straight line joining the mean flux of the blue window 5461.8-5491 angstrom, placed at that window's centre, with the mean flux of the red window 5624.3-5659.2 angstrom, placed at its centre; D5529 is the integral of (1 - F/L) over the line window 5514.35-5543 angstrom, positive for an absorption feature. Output 2.2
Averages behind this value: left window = 275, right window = 278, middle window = 255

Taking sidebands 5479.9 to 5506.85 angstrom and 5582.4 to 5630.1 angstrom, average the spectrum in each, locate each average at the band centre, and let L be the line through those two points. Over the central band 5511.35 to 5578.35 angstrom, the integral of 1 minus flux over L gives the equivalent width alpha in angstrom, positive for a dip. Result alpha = 3.3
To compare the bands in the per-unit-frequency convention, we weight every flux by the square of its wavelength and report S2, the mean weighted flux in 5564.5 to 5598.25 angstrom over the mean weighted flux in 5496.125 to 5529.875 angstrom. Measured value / 1.2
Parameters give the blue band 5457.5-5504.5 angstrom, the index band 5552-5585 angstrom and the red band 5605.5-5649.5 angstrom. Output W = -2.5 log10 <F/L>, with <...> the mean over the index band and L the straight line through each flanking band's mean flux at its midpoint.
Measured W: -0.05 mag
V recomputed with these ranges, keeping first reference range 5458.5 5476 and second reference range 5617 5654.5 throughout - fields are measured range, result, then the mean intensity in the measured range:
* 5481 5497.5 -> -2.4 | 298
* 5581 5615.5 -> -0.9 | 275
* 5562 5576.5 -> -0.8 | 281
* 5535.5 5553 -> 1.3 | 245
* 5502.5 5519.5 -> 1.1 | 245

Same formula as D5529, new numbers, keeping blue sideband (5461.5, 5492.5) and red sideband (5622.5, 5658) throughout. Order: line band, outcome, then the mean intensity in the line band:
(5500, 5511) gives 1.3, 243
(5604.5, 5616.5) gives 0.3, 269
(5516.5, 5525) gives 0.1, 272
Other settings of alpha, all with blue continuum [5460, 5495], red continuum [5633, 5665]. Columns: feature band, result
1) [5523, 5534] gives 0.7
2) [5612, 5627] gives 0.7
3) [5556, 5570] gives 0.2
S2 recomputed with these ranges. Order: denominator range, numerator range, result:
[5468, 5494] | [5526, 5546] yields 0.89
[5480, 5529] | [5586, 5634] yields 1.04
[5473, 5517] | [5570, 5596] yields 1.11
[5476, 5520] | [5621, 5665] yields 1.10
